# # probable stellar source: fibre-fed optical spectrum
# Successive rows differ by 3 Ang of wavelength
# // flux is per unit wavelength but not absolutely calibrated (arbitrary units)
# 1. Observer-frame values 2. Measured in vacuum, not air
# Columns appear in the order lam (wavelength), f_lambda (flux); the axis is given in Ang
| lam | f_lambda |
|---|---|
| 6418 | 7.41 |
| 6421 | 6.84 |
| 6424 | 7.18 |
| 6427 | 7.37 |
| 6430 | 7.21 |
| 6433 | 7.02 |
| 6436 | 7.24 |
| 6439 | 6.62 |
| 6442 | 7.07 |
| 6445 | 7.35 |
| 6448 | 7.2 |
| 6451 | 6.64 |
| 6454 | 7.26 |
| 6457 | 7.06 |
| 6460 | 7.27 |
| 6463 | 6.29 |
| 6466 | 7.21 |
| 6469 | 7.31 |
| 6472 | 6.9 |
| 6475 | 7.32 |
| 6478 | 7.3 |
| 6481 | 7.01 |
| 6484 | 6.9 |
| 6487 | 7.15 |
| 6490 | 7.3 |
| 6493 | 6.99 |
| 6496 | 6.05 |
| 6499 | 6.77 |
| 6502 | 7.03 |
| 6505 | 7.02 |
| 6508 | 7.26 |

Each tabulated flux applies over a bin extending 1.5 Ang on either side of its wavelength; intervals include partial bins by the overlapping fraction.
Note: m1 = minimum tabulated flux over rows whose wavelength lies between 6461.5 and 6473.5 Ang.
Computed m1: 6.29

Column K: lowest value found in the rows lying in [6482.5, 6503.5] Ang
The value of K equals 6.05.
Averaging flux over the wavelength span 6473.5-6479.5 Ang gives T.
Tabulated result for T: 7.31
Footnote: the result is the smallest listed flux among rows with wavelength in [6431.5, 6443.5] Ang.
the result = 6.62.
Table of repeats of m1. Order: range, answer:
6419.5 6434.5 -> 6.84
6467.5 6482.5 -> 6.9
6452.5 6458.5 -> 7.06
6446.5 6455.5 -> 6.64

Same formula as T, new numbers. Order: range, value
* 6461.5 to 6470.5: 6.94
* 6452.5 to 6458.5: 7.16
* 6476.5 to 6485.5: 7.07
